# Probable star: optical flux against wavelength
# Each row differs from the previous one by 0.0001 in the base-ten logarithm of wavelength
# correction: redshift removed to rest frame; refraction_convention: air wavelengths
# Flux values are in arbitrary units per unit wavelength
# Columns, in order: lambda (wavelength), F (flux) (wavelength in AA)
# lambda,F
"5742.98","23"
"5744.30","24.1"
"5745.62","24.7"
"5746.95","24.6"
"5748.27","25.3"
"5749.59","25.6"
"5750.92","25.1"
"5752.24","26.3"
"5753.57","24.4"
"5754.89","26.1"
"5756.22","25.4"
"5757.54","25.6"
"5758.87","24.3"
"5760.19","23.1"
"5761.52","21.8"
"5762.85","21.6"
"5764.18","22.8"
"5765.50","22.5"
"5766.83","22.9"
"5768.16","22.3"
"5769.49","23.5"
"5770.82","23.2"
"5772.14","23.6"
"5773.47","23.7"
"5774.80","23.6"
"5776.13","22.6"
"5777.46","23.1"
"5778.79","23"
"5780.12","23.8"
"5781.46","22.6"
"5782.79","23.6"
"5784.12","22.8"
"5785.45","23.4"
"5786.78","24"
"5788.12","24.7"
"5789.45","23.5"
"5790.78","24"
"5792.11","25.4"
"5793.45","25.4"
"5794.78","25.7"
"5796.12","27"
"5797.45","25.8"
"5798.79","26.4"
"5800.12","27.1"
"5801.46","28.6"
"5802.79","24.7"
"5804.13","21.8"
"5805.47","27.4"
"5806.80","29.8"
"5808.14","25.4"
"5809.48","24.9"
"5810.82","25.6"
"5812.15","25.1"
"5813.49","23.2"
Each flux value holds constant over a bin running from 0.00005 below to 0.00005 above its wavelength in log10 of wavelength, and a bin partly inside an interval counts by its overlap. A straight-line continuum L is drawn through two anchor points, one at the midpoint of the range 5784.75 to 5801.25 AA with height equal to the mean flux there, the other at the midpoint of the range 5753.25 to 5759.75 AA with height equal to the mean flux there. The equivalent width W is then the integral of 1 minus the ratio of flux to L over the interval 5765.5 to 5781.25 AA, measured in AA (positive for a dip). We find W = 1.28 AA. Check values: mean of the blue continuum 25.2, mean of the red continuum 25.3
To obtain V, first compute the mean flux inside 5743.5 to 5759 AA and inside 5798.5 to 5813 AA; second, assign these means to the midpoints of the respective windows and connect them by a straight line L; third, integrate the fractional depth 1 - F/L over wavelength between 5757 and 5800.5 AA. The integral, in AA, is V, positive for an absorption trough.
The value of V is 2.94 AA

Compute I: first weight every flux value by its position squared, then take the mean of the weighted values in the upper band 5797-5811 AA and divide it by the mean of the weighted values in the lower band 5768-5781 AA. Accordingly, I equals 1.14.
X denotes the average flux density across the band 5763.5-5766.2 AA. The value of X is 22.7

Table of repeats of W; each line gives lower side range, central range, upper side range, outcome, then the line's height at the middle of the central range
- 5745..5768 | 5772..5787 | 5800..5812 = 1.06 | 25.1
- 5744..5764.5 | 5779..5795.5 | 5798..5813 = 0.92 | 25.5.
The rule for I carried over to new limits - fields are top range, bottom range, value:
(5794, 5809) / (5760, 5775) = 1.16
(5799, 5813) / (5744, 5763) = 1.08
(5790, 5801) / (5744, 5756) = 1.04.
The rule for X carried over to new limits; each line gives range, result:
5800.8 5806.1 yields 25.6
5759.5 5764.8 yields 22.3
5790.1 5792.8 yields 24.7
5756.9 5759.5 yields 24.9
